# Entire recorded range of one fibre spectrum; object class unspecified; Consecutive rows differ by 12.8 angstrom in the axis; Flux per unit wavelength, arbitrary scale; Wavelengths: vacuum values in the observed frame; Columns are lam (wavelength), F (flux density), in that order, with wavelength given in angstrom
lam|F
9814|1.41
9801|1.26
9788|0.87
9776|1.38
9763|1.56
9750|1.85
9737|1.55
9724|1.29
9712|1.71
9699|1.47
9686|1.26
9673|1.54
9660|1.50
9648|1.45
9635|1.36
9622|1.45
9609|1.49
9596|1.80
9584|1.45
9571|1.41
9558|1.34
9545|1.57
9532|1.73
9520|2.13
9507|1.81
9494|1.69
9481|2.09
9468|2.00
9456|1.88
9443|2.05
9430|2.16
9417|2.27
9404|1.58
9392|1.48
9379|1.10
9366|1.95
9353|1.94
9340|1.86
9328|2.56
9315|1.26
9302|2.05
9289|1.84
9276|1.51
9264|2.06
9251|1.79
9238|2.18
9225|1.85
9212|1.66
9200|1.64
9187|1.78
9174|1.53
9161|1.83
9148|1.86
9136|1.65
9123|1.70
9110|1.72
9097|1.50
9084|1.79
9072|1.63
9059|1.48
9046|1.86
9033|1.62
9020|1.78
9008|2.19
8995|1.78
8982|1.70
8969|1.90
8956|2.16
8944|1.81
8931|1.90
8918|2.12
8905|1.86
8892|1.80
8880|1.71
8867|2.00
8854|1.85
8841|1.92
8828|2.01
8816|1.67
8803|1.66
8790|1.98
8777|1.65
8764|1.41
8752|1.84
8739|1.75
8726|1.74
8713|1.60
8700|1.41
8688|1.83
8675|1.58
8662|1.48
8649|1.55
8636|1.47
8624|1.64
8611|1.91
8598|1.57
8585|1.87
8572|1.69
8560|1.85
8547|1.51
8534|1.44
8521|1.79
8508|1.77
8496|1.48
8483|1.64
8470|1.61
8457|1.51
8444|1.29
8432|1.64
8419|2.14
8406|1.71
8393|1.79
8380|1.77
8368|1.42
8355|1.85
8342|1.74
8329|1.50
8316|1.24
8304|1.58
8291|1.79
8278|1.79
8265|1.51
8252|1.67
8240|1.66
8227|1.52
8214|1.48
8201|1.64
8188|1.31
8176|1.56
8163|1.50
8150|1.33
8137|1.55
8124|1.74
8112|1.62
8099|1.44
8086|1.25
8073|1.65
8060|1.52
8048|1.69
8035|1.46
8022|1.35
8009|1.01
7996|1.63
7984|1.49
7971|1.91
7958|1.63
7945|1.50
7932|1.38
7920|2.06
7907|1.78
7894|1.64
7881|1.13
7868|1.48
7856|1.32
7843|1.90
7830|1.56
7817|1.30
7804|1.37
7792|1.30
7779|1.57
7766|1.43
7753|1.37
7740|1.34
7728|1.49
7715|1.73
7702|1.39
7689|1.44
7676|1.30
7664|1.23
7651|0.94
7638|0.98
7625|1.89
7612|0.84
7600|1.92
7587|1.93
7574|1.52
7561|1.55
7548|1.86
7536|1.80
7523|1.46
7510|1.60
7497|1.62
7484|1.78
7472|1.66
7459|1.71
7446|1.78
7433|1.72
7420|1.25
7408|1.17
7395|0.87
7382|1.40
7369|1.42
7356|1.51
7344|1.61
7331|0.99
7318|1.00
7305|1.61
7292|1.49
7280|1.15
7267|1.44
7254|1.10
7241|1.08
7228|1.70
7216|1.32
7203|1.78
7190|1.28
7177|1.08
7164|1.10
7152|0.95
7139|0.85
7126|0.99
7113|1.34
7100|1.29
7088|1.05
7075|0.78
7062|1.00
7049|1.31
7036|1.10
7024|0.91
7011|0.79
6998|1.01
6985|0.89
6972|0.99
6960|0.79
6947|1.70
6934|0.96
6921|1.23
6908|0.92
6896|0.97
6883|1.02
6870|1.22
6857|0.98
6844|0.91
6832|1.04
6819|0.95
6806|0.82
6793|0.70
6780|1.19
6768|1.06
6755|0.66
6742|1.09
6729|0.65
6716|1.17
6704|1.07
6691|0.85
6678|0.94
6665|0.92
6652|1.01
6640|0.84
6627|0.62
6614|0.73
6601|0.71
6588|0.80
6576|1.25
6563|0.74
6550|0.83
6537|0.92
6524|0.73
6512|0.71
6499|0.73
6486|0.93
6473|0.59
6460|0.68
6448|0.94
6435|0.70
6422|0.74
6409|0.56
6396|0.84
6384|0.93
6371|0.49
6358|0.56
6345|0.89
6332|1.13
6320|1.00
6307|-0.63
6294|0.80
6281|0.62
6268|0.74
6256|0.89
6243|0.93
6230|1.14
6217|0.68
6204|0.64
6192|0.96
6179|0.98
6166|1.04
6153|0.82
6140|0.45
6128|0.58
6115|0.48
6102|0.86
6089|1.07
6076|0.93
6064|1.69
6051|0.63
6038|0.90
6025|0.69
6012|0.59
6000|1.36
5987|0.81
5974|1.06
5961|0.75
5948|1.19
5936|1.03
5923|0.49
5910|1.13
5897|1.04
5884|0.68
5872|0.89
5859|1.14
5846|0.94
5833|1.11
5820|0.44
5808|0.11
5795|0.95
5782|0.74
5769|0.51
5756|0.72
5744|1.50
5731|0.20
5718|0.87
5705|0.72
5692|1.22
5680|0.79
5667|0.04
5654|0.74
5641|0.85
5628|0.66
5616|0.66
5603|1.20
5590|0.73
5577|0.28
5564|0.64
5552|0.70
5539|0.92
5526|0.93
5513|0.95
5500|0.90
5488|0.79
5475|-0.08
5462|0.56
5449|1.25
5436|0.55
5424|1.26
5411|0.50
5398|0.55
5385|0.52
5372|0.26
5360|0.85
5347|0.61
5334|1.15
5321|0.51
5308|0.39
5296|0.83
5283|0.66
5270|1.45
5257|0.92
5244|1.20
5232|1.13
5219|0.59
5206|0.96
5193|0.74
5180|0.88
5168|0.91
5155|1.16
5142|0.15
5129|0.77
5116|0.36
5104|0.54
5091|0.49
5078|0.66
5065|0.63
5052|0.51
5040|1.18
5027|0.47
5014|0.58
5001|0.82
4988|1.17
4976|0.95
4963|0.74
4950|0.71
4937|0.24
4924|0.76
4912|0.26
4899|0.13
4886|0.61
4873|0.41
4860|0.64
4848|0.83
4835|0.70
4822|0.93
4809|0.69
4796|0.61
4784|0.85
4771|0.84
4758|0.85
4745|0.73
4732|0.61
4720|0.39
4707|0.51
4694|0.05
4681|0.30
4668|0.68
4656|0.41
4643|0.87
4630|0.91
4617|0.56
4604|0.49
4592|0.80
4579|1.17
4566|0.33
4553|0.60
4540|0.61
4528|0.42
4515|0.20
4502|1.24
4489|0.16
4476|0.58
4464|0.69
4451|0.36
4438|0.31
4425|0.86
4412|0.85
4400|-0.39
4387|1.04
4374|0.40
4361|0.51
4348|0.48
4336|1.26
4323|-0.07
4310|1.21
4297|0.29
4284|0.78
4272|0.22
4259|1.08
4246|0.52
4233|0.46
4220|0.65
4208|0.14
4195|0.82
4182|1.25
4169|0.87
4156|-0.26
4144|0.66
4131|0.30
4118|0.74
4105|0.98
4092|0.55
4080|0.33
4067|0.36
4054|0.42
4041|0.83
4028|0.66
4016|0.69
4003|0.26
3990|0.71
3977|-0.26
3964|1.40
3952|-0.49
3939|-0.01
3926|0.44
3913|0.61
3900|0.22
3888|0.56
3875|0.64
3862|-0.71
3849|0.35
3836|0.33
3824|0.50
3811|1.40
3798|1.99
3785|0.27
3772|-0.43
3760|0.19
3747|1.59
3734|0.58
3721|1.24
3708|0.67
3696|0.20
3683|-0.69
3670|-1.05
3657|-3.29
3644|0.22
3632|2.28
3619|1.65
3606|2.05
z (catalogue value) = 0.862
